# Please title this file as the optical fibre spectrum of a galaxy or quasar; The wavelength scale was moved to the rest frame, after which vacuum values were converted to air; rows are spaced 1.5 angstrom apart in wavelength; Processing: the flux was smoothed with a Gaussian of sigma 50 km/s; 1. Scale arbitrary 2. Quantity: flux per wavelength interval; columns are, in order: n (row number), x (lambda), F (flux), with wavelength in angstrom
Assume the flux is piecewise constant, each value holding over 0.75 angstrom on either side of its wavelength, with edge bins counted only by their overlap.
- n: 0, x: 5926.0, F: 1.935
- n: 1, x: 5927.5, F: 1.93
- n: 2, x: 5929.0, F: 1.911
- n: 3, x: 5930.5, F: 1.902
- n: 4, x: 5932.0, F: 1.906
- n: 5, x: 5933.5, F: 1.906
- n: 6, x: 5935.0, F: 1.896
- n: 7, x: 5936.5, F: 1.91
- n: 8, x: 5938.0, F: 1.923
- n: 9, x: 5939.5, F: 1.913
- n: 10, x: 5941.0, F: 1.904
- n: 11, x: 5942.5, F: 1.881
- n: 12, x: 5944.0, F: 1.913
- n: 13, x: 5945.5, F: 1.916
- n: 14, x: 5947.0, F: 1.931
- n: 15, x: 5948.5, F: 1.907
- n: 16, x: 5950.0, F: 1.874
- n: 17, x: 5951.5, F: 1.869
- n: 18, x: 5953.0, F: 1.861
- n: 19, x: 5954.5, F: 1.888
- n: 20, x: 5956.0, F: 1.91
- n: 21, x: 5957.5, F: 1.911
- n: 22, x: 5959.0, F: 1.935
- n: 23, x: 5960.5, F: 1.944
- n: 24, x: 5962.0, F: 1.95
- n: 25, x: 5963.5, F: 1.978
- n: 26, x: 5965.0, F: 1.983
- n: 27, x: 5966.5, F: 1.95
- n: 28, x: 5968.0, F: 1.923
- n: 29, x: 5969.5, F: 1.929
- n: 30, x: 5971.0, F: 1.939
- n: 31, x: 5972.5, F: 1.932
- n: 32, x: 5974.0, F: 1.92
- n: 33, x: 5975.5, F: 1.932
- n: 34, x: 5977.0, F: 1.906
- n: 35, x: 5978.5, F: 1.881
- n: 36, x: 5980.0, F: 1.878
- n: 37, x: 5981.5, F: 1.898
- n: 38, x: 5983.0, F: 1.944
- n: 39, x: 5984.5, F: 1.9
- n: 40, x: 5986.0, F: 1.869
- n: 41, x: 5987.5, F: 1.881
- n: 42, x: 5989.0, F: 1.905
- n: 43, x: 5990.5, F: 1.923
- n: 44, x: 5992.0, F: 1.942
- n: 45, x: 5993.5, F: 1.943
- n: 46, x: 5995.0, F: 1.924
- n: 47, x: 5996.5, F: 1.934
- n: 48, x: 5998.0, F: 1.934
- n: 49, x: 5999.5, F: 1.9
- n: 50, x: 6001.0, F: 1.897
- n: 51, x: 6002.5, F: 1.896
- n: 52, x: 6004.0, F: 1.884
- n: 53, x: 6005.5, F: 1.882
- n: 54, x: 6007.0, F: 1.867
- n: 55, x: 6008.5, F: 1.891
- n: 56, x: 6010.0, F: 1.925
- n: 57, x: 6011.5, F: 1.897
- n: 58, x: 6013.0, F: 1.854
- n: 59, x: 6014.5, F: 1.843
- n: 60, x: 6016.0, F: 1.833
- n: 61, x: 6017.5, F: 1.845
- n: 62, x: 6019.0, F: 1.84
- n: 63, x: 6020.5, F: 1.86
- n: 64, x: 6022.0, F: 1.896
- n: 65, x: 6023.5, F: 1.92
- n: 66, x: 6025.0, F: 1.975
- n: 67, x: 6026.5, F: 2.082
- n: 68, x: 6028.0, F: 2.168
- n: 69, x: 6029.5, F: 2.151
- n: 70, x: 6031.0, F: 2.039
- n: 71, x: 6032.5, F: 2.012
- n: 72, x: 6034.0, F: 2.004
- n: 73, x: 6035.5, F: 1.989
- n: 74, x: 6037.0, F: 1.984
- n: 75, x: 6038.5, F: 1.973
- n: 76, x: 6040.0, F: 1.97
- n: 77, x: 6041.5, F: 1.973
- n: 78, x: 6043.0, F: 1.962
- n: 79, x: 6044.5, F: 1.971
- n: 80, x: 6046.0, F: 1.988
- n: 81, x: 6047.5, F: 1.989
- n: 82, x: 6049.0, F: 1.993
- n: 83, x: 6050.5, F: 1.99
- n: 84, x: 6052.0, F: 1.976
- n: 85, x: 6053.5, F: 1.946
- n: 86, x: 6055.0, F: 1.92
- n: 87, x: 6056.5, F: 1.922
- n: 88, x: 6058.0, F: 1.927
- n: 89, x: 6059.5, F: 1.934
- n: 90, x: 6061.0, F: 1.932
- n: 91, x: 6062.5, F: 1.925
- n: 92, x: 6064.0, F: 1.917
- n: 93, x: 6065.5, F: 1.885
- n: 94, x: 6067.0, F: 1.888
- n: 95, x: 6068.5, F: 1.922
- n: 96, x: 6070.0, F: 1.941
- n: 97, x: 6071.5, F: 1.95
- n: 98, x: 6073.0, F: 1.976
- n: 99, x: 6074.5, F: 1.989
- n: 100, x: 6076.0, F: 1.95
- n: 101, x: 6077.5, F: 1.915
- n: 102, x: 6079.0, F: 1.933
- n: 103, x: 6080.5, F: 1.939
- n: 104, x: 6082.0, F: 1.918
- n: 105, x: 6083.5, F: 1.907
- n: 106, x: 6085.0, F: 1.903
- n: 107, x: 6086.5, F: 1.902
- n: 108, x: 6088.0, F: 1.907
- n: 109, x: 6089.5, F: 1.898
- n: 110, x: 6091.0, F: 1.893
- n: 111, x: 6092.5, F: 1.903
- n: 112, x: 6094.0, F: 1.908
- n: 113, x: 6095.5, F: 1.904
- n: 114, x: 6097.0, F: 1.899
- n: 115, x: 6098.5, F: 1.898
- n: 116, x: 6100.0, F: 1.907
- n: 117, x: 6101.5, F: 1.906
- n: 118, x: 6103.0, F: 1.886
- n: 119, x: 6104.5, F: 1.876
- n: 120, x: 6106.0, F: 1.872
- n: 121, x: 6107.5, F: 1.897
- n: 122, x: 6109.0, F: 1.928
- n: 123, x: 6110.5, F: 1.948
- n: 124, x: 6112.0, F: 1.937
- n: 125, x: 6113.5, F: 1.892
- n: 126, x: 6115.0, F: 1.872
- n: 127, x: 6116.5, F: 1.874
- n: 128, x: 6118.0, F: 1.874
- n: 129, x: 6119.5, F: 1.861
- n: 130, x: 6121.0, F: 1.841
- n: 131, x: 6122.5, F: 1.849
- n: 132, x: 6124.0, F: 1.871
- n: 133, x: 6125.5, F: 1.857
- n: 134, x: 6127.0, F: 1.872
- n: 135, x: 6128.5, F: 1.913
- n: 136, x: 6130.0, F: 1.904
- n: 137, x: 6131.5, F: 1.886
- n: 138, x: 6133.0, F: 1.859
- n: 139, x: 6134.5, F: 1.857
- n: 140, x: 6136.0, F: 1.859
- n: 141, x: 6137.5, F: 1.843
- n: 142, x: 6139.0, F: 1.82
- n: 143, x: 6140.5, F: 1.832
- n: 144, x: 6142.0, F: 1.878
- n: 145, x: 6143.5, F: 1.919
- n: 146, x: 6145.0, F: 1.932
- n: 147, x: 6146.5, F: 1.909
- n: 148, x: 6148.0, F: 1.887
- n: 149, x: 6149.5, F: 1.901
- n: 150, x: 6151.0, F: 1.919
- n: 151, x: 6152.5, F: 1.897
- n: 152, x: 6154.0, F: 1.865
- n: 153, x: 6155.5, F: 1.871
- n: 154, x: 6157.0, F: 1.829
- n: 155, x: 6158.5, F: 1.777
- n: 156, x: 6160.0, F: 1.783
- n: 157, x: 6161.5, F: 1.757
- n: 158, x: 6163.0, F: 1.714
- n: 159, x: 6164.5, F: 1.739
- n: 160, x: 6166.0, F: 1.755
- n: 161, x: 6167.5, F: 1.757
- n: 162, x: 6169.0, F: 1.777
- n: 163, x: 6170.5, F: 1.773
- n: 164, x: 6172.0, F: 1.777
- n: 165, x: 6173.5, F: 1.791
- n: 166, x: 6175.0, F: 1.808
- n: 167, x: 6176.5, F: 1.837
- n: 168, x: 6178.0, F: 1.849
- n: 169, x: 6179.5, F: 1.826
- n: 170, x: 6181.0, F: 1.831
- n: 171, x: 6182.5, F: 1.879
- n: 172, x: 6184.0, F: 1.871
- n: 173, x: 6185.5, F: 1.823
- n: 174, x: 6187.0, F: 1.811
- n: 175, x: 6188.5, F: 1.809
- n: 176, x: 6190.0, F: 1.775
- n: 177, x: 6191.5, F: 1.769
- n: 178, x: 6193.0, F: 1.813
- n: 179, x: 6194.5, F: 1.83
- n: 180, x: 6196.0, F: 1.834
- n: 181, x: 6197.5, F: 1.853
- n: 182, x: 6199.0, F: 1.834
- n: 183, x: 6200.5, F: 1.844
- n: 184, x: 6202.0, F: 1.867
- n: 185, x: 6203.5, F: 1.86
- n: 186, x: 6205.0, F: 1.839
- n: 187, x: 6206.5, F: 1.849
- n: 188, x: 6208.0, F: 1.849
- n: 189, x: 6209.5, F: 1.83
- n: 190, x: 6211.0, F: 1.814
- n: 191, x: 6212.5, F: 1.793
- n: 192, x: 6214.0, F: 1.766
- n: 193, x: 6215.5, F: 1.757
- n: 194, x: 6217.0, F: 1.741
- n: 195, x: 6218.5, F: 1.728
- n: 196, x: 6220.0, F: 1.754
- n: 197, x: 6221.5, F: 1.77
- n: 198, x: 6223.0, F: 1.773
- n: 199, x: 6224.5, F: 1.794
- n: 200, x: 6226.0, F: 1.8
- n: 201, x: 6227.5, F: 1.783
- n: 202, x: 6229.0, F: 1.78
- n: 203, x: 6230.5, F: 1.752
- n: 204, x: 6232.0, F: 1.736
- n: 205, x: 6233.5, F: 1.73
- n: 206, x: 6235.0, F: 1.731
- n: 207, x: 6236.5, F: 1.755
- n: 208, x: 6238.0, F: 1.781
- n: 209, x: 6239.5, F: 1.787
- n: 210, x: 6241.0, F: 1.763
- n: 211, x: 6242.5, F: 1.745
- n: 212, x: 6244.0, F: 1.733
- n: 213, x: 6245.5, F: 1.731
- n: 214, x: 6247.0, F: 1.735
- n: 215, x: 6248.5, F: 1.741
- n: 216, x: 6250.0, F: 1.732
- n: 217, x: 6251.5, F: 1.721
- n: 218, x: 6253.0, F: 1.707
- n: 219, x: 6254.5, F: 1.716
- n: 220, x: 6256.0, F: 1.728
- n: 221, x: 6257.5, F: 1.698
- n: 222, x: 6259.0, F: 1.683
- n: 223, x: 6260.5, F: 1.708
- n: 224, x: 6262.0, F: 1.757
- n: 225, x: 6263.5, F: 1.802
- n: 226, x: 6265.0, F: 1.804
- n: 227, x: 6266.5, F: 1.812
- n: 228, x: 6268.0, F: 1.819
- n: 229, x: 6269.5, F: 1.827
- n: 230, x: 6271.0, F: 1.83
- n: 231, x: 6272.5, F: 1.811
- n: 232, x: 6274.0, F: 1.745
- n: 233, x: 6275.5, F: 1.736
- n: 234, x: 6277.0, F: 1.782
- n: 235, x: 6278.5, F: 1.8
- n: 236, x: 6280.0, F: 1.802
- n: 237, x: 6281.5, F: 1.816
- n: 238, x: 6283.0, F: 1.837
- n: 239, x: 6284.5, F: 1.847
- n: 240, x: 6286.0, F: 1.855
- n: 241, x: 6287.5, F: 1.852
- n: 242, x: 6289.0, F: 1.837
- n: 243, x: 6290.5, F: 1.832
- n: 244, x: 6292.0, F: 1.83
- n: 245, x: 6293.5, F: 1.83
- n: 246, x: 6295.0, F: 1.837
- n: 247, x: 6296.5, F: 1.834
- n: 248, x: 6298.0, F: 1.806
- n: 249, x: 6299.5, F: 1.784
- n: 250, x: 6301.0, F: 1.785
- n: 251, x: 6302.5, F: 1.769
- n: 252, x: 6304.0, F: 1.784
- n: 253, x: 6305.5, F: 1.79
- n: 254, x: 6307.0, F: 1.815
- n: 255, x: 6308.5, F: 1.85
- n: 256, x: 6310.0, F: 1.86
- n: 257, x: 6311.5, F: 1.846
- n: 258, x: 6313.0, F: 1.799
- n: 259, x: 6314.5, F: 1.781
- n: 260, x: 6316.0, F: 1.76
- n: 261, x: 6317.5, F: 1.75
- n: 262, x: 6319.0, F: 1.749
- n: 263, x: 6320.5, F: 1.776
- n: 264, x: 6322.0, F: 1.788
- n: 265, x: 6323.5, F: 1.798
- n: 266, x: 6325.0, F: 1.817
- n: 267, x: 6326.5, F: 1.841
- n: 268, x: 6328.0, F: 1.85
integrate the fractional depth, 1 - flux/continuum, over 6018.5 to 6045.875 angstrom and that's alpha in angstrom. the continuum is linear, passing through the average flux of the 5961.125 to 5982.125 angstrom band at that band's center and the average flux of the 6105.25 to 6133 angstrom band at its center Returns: -1.1 angstrom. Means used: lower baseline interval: 1.93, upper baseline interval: 1.89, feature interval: 1.99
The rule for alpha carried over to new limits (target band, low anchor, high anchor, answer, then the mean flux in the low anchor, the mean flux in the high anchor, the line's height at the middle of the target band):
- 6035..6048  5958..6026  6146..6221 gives -0.64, 1.91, 1.82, 1.89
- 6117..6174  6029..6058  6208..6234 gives 0.63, 1.98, 1.77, 1.86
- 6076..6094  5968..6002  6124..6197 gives -0.41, 1.91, 1.84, 1.87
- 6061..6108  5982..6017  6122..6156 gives -0.69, 1.9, 1.88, 1.89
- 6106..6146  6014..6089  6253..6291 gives 0.32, 1.95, 1.79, 1.89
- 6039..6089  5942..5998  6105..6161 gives -1.28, 1.92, 1.87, 1.89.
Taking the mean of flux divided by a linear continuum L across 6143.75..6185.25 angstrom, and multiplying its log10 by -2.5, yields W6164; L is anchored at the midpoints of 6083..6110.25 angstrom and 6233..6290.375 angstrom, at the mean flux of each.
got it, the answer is 0.01 mag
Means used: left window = 1.9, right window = 1.77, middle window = 1.83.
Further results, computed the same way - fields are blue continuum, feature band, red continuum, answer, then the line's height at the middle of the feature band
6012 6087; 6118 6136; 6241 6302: 0.012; 1.89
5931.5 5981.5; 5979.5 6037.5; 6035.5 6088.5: 0.001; 1.93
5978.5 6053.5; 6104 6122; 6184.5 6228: -0.010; 1.87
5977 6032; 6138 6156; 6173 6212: -0.019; 1.85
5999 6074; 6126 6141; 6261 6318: 0.015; 1.89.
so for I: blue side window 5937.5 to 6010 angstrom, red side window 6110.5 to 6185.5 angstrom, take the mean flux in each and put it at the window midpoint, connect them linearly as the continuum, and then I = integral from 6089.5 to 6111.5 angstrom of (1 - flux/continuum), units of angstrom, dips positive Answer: -0.4 angstrom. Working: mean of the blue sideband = 1.91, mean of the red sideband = 1.85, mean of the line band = 1.9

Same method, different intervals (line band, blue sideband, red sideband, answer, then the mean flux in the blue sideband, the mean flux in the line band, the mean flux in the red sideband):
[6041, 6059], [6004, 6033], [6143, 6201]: -0.5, 1.93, 1.96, 1.83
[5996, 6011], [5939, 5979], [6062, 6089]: 0.2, 1.92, 1.9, 1.93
